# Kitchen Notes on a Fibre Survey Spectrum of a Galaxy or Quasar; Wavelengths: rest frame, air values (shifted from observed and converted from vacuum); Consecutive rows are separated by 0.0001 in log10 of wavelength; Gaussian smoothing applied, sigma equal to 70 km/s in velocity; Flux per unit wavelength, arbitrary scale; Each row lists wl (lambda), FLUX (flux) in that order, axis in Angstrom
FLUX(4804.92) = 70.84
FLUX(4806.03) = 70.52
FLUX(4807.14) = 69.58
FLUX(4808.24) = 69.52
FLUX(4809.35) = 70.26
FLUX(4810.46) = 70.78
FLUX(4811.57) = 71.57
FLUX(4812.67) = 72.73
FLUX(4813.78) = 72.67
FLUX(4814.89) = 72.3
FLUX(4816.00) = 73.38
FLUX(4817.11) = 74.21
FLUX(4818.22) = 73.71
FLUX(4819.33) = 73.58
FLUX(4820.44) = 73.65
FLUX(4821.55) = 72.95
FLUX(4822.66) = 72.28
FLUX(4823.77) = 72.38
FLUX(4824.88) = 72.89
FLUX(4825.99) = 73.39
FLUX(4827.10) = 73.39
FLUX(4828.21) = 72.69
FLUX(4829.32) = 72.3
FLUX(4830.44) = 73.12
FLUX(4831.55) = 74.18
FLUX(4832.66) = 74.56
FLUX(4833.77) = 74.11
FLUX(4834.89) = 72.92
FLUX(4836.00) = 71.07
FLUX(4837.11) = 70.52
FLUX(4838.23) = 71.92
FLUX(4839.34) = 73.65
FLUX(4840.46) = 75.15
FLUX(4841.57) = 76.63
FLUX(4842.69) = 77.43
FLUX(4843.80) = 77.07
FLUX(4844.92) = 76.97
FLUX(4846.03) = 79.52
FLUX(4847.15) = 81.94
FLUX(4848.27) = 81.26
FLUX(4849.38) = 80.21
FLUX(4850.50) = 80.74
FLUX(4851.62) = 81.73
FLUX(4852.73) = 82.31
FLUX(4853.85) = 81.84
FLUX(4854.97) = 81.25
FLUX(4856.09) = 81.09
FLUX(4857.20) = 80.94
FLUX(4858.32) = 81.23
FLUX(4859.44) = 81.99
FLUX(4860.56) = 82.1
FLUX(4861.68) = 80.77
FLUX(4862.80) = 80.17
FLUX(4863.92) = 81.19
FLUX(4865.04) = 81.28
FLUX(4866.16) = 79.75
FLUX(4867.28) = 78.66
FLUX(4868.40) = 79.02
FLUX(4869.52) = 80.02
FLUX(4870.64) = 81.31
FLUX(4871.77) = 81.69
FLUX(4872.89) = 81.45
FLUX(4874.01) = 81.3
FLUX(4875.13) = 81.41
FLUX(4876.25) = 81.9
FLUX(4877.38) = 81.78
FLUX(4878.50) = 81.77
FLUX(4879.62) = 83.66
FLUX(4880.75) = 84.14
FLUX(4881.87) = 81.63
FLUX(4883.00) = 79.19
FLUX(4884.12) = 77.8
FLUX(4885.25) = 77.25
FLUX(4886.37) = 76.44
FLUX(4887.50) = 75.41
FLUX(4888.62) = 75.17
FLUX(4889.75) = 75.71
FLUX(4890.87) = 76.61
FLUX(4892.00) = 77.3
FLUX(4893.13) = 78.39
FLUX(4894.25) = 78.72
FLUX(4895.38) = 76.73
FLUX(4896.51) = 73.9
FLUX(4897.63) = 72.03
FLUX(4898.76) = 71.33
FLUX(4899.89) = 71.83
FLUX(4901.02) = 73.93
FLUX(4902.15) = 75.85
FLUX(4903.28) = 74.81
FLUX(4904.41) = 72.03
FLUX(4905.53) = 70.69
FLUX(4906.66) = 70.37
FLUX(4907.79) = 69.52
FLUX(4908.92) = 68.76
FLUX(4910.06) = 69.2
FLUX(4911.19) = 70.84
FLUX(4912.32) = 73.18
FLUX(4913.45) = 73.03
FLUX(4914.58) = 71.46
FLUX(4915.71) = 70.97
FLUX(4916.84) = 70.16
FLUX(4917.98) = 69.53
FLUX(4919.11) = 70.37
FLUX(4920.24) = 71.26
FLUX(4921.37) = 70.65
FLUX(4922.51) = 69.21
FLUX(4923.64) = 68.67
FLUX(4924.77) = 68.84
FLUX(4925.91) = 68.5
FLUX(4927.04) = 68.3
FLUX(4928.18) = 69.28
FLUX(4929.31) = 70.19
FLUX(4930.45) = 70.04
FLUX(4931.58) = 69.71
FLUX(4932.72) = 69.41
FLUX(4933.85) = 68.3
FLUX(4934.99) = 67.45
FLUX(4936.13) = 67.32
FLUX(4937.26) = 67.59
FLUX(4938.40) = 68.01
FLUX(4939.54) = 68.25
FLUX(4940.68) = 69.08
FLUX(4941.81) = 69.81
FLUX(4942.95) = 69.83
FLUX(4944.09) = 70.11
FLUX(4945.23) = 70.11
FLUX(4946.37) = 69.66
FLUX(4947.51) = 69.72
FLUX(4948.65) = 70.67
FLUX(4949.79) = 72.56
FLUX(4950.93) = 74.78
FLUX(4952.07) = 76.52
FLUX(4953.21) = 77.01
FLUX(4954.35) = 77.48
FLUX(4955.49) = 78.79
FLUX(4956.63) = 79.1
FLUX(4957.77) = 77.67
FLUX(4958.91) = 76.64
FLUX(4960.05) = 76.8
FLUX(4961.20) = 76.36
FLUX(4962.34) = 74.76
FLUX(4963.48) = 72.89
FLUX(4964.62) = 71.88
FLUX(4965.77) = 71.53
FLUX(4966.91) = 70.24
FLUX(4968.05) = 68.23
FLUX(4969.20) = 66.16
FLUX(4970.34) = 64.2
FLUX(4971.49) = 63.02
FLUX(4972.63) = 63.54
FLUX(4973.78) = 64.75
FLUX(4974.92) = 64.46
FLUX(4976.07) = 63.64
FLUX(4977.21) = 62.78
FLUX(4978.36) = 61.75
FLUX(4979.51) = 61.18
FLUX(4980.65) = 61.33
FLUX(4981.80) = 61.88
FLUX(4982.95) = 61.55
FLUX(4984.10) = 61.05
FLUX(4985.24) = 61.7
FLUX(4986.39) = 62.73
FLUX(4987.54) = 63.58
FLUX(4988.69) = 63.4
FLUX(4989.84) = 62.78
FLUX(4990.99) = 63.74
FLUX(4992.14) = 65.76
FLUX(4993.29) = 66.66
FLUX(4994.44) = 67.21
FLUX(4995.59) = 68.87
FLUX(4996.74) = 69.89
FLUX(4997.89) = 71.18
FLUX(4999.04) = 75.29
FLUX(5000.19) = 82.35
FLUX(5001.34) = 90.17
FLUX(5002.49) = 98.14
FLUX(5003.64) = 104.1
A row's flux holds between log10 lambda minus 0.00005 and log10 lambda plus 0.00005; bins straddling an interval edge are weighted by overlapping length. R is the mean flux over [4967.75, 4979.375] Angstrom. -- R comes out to 64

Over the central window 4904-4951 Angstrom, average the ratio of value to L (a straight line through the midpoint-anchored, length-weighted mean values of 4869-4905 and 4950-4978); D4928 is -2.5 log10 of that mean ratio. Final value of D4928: 0.07 mag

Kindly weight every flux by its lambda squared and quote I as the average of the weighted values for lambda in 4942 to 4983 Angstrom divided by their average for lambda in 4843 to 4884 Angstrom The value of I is 0.90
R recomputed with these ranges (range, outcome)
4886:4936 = 71.8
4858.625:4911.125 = 77.5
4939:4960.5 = 73.4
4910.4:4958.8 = 71.1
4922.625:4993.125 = 68.6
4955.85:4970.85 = 72.9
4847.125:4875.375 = 81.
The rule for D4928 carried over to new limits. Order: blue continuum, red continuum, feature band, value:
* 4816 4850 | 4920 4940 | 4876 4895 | -0.106 mag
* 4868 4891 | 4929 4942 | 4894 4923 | 0.033 mag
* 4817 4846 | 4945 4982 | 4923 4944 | 0.033 mag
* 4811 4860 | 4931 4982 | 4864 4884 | -0.101 mag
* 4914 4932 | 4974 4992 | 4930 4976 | -0.073 mag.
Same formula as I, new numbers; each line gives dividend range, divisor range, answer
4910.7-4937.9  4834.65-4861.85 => 0.92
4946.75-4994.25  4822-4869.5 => 0.93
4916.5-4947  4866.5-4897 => 0.89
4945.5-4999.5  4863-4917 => 0.93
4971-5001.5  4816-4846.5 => 0.95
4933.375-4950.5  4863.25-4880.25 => 0.88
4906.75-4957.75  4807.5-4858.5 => 0.98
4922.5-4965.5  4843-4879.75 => 0.92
